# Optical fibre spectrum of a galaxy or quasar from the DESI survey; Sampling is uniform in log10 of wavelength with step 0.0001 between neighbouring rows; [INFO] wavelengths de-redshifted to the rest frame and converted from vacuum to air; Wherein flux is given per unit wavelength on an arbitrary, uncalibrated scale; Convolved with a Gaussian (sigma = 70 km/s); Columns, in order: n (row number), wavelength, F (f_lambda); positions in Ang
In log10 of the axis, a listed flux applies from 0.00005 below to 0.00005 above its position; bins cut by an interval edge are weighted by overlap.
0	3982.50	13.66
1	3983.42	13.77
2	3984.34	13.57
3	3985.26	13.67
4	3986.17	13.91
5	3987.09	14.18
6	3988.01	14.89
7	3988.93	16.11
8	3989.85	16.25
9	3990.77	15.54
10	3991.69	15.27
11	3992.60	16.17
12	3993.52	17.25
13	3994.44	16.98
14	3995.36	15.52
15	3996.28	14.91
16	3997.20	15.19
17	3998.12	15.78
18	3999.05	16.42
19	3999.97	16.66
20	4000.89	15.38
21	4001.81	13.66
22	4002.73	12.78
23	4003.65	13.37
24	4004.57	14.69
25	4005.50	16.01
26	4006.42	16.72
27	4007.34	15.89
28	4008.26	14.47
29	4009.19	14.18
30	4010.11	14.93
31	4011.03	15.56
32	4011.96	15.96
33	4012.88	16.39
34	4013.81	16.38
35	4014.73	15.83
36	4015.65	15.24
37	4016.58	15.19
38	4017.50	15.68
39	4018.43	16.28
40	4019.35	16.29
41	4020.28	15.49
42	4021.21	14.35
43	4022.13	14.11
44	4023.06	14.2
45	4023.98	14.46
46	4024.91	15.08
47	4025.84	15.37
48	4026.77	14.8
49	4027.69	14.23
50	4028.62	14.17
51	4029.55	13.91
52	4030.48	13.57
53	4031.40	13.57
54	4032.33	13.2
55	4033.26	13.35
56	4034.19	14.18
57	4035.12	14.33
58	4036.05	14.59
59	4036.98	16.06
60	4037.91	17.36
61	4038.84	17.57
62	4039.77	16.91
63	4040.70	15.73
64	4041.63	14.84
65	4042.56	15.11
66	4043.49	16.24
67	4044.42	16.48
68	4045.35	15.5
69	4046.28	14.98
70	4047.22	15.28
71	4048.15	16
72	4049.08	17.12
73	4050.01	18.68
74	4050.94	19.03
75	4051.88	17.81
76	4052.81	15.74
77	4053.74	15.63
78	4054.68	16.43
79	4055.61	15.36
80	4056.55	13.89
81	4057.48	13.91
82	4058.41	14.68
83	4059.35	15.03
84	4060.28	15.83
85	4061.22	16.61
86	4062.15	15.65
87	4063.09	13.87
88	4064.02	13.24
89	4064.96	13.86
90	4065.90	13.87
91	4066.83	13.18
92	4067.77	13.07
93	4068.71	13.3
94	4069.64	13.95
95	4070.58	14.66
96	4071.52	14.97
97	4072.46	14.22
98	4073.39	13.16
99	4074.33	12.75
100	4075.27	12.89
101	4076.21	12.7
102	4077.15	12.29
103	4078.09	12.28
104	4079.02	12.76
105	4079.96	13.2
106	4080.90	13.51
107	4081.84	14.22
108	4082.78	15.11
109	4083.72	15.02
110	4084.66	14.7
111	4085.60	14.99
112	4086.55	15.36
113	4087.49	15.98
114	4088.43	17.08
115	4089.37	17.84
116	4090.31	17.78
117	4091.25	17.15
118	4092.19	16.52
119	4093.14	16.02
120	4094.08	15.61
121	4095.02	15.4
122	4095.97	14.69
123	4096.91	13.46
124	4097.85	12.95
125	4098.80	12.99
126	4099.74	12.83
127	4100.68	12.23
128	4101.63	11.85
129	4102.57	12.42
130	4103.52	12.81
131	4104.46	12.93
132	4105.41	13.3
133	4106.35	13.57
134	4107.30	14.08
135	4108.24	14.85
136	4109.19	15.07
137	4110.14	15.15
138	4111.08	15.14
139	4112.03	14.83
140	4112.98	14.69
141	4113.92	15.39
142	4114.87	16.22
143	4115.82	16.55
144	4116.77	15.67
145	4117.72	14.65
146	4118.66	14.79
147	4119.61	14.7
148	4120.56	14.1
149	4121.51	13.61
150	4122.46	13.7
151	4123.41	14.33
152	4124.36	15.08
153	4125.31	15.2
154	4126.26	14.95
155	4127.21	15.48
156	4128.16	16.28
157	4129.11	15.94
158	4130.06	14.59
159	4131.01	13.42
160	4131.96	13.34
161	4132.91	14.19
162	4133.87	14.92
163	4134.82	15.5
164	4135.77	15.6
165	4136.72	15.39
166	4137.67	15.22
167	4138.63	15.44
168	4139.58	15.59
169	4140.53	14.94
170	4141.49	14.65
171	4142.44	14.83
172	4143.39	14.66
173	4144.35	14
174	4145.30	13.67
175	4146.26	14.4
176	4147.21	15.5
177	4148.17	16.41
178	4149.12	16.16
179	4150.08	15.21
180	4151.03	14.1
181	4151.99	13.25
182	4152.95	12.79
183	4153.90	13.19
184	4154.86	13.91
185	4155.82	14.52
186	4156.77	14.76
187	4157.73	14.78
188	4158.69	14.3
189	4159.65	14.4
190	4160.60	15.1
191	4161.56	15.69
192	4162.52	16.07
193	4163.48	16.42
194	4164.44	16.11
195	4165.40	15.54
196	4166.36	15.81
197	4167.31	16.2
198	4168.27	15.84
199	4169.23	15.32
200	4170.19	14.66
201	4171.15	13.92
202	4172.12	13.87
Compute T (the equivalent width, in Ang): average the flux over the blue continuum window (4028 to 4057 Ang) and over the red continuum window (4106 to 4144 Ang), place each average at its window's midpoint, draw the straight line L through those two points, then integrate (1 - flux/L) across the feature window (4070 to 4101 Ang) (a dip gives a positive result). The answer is 1.5 Ang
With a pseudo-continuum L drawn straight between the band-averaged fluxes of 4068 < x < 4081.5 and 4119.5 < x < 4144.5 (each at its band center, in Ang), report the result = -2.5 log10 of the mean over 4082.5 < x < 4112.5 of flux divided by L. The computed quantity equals -0.06 mag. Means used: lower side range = 13.3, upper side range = 14.8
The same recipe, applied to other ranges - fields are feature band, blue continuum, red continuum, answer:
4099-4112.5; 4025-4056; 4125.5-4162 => 0.11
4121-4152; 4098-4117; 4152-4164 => -0.04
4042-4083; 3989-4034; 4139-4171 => 0.02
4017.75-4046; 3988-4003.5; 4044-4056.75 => 0.07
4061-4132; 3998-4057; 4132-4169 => 0.05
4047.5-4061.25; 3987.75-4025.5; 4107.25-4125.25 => -0.06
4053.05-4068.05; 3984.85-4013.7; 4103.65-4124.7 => 0.02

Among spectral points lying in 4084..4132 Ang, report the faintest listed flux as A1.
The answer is 11.85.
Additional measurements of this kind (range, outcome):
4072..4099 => 12.28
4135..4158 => 12.79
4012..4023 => 14.11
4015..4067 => 13.18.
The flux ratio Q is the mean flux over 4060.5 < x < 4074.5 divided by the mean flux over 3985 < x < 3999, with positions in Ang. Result 0.91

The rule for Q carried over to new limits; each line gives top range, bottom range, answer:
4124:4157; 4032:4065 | 0.95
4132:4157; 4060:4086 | 1.06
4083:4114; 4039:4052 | 0.90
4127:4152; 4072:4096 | 1.01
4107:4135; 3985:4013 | 0.97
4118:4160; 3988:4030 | 0.96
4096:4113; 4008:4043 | 0.90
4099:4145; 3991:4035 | 0.96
